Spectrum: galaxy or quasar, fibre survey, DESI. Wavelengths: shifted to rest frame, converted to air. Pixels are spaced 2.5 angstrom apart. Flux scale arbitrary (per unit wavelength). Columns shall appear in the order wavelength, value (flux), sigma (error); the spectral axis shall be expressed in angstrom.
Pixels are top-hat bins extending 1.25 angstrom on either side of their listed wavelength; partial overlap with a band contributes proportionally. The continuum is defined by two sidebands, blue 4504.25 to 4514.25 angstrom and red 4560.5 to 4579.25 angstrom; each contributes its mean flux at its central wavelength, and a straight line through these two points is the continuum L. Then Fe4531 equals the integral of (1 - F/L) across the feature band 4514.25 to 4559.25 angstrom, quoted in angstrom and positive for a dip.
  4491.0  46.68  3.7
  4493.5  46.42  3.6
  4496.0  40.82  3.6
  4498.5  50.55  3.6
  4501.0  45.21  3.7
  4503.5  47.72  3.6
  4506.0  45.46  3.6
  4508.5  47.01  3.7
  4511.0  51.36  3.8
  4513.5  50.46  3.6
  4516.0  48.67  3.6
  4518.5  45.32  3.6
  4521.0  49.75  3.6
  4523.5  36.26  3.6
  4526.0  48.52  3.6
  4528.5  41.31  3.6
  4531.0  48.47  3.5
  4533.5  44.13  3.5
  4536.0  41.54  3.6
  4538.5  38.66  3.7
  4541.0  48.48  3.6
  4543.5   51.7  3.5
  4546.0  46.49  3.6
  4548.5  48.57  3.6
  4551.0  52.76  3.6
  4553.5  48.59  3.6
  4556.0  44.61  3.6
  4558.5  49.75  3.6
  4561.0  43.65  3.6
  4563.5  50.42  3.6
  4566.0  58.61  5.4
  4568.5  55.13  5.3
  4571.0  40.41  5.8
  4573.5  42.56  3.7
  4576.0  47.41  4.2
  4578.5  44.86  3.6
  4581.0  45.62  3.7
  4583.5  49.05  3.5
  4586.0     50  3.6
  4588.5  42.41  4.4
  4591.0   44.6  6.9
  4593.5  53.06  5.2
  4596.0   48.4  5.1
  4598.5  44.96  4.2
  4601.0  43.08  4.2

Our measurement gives 1.8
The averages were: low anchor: 48.4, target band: 46.3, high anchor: 48.1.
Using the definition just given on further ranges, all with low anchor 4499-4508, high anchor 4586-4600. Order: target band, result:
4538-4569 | -1.6 angstrom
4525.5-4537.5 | 0.6 angstrom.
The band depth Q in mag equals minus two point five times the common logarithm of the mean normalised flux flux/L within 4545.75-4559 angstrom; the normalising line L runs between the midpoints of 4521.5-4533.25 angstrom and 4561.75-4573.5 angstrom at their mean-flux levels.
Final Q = -0.019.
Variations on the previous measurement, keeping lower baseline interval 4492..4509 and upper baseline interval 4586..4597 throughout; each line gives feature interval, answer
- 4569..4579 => 0.06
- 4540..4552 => -0.06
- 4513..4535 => 0.02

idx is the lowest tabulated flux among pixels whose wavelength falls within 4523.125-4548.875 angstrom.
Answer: 36.26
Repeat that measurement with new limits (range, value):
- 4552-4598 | 40.41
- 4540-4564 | 43.65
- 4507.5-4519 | 45.32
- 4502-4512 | 45.46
